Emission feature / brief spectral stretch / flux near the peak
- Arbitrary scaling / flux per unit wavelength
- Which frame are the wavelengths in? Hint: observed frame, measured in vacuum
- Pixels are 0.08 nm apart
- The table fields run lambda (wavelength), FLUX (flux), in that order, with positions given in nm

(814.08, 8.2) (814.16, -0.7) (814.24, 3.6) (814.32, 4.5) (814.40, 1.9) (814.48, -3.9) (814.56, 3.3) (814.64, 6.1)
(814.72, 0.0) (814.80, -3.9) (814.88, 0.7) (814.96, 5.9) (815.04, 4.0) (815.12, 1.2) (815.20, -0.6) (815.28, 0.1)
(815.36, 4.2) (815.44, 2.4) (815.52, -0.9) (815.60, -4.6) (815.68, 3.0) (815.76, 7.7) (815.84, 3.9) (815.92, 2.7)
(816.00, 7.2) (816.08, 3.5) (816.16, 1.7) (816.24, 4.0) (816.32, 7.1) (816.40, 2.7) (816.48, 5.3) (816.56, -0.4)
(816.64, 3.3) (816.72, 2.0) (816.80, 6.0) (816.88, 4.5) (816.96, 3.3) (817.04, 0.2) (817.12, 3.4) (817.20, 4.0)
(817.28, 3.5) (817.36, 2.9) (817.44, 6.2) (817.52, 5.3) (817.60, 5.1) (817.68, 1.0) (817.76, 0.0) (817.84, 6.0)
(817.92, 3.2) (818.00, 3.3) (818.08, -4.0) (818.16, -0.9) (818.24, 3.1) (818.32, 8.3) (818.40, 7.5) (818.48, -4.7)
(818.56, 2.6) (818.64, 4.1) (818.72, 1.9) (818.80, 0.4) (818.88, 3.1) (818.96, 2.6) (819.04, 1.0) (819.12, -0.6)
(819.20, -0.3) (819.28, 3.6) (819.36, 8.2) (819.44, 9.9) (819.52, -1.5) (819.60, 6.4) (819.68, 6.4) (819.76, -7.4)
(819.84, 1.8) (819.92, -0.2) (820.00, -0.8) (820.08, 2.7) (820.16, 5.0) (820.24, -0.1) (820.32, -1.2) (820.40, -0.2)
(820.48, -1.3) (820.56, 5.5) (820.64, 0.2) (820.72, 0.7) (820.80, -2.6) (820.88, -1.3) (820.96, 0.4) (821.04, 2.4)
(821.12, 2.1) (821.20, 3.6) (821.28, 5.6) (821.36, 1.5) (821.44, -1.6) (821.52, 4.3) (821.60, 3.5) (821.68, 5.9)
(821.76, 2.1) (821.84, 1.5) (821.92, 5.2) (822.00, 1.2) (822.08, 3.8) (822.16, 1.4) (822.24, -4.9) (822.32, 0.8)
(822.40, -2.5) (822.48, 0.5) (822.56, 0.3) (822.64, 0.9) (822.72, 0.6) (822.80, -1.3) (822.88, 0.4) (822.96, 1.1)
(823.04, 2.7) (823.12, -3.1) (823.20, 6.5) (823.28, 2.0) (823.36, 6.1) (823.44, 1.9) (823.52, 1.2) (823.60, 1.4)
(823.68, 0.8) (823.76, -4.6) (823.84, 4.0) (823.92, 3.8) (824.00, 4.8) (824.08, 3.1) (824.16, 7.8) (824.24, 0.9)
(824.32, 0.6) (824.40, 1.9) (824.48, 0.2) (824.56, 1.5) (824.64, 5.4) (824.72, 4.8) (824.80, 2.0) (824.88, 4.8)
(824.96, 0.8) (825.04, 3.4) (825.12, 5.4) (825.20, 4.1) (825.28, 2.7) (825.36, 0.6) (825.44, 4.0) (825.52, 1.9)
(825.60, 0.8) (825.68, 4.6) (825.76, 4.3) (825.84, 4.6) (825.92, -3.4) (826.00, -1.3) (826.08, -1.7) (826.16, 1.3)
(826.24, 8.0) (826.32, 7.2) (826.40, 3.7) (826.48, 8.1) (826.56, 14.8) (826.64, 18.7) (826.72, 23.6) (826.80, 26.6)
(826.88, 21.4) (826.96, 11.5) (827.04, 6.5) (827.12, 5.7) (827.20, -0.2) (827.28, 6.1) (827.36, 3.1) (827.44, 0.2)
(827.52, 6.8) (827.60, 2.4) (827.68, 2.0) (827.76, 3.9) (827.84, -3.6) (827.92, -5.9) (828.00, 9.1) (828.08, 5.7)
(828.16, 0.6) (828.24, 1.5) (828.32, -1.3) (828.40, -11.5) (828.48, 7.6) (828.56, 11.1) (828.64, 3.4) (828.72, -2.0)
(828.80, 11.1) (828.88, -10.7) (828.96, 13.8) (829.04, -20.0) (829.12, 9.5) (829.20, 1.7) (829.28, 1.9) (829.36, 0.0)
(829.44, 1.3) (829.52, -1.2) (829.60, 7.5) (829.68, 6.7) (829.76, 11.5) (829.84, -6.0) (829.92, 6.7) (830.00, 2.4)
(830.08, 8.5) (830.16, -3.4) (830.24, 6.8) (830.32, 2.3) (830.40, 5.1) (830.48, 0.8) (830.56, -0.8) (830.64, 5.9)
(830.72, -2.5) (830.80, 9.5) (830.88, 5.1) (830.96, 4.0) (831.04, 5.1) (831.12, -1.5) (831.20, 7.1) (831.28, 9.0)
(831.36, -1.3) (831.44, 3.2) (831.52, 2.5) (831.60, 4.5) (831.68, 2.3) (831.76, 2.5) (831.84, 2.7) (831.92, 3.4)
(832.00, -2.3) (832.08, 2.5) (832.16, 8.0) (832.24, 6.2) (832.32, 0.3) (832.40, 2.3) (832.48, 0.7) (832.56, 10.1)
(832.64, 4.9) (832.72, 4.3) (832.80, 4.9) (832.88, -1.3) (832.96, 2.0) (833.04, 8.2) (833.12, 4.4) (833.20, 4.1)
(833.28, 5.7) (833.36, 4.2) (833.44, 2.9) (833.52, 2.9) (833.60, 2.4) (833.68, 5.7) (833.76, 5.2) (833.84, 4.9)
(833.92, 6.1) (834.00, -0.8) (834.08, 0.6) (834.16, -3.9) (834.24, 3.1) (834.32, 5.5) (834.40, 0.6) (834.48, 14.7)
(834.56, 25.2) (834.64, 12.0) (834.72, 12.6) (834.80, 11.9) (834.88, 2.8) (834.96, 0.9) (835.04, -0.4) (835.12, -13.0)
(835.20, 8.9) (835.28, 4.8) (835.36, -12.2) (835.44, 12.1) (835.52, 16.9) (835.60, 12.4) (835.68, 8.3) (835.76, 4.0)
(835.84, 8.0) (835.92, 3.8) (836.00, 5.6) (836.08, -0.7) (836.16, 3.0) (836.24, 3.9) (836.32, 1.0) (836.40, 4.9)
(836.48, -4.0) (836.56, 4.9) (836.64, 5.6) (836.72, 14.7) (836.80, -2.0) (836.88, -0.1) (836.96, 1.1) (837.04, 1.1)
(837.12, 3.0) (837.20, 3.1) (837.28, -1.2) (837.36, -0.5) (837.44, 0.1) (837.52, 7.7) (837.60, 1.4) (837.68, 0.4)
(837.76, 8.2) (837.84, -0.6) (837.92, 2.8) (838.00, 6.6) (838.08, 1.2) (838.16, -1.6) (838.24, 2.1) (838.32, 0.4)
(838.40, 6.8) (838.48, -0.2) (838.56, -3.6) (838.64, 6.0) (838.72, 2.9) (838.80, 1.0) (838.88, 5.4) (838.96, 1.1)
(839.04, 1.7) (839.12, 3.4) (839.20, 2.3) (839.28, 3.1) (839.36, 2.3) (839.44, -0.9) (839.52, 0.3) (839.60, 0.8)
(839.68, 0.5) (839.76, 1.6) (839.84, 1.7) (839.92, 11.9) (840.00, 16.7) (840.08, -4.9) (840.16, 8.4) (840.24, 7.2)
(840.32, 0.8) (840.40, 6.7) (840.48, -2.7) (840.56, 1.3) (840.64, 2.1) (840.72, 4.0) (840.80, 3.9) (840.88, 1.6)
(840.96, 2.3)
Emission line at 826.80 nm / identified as Hgamma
